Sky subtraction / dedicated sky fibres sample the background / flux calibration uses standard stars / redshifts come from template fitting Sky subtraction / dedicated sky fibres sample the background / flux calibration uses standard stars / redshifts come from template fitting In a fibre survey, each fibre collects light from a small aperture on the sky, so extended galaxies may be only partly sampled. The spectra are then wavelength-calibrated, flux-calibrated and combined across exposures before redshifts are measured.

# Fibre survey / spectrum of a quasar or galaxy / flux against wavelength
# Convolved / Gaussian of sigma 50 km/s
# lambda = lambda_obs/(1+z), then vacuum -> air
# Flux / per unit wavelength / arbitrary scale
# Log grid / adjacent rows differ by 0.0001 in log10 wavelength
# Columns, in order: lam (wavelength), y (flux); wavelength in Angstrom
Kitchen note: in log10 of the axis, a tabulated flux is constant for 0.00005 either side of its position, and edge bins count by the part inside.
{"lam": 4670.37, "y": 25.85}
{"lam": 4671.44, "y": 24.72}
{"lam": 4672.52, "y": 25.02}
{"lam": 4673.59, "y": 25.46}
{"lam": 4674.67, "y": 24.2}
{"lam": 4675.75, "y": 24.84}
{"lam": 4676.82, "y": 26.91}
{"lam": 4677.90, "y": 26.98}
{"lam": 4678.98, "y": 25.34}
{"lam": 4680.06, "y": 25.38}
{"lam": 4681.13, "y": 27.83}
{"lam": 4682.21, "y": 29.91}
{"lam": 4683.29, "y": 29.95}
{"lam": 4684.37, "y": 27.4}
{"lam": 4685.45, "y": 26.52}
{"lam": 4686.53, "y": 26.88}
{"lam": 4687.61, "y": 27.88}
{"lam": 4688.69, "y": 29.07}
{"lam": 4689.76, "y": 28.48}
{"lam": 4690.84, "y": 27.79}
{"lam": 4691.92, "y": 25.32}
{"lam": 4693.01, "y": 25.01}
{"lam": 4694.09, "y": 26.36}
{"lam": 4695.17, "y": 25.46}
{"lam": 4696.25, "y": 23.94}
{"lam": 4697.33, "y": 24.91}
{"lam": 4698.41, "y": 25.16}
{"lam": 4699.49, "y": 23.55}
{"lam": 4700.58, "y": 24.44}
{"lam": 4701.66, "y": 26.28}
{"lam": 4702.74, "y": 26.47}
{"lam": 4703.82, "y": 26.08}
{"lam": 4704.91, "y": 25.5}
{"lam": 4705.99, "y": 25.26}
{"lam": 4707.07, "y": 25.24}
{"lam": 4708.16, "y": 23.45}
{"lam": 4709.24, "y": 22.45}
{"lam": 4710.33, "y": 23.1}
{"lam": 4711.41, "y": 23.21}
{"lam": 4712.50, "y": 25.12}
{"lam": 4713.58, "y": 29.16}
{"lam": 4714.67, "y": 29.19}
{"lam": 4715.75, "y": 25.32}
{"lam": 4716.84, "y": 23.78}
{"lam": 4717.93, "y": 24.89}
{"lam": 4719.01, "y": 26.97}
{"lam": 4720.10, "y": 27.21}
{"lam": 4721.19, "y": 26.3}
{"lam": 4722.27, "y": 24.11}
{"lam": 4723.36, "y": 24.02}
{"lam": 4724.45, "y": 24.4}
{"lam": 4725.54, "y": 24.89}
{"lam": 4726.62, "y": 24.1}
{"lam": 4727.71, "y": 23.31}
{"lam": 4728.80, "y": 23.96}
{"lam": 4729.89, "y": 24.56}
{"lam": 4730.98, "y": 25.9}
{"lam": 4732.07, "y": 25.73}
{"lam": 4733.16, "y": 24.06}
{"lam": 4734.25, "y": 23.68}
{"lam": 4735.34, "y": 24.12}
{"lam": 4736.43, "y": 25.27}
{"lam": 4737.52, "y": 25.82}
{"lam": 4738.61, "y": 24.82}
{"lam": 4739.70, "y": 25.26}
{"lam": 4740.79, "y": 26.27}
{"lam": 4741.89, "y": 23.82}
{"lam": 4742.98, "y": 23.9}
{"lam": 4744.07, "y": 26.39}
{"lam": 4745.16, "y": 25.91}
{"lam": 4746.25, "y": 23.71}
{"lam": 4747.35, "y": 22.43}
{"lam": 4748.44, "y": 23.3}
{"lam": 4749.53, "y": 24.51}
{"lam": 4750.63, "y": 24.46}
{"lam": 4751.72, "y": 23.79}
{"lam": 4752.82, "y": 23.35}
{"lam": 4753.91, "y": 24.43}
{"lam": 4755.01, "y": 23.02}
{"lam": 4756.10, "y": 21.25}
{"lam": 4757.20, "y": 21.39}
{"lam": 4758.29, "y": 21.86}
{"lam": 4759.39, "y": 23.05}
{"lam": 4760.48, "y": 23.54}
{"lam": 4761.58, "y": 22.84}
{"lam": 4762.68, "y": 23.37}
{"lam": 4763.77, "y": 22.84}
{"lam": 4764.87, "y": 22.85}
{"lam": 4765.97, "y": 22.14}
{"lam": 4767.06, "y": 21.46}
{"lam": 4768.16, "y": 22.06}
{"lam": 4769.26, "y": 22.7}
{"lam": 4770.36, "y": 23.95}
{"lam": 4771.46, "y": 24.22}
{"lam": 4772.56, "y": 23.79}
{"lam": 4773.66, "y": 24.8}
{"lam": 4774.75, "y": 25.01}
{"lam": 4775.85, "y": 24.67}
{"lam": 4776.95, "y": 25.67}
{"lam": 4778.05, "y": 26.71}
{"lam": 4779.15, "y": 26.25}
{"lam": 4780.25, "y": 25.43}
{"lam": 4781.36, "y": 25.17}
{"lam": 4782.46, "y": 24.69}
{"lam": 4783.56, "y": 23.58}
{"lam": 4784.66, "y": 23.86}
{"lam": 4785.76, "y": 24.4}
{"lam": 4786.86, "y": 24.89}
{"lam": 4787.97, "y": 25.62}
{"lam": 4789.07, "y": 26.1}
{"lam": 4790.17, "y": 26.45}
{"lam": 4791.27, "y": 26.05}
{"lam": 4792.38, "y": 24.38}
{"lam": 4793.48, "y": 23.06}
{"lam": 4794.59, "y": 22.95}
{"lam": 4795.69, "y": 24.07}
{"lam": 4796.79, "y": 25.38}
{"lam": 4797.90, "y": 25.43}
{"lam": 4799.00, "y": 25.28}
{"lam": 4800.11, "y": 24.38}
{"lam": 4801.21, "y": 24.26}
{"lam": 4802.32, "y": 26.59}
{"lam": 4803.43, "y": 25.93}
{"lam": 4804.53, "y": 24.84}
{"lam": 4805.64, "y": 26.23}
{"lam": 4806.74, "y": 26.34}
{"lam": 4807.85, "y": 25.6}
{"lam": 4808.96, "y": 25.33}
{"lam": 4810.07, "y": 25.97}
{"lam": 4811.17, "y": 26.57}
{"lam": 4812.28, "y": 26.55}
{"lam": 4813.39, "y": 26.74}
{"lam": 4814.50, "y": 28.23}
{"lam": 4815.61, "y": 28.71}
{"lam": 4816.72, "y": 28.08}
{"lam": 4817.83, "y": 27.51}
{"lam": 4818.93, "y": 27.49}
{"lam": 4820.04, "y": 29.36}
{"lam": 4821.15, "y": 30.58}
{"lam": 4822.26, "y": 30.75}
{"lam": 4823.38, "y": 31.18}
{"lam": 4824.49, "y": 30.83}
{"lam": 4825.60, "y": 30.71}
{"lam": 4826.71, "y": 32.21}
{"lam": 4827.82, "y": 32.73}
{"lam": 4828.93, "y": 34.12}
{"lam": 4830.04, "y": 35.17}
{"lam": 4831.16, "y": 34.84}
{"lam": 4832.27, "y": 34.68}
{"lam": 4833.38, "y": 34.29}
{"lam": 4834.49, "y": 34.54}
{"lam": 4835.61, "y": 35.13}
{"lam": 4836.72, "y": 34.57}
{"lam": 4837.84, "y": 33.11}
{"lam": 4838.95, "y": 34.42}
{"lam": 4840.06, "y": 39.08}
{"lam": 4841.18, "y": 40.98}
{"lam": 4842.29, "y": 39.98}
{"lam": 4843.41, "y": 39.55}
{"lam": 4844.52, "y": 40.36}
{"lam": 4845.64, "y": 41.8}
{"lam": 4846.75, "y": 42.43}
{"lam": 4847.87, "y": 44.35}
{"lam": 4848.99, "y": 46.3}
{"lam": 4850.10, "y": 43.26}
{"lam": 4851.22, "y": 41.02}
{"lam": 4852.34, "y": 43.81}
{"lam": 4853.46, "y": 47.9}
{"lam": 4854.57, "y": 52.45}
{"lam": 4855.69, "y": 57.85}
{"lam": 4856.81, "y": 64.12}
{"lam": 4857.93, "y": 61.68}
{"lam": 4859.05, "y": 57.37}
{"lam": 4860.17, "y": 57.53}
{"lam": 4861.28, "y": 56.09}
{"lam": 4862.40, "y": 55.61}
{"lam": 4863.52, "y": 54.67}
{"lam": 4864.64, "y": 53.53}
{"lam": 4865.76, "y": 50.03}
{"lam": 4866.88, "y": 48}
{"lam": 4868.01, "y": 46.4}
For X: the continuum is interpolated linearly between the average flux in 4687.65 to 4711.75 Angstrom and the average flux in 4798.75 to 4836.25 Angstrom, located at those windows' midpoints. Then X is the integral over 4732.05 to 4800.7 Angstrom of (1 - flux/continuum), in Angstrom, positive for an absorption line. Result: 8.3 Angstrom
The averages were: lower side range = 25.4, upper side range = 29.2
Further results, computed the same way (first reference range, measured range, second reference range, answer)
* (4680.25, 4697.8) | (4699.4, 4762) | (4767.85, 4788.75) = 3.3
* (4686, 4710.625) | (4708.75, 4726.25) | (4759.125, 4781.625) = -0.1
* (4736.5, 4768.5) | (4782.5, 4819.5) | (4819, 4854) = 6.6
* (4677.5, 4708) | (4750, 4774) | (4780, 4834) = 3.5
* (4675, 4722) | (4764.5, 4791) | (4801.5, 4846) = 4.5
